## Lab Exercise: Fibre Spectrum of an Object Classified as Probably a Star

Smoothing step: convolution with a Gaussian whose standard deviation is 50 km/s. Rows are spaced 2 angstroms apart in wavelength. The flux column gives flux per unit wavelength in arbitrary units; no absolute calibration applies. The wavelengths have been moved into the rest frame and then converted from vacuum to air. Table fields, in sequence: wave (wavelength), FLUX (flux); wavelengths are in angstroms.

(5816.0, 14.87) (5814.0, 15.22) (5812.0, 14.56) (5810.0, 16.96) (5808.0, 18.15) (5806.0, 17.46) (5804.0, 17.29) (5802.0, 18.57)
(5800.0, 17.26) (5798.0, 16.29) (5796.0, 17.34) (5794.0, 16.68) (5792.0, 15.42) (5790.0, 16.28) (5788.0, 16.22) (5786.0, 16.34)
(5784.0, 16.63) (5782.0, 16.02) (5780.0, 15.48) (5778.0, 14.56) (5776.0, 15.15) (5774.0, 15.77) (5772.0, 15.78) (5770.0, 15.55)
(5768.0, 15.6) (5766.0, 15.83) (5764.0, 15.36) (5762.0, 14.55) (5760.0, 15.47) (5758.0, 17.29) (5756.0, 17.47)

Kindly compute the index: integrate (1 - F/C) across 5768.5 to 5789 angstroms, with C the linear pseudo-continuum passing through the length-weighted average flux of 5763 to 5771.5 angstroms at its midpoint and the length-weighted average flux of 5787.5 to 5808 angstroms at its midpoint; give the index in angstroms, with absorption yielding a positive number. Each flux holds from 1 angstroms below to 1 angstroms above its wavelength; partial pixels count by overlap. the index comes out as 0.5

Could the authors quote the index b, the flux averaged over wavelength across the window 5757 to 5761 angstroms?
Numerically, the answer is 16.4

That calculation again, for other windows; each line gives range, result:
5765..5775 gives 15.7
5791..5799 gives 16.4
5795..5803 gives 17.4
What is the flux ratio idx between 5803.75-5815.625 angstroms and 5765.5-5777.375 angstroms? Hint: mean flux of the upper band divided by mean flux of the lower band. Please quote 1.1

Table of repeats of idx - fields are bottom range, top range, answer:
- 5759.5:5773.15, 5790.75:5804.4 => 1.10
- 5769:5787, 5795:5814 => 1.08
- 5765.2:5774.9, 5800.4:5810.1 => 1.13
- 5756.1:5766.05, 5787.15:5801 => 1.04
